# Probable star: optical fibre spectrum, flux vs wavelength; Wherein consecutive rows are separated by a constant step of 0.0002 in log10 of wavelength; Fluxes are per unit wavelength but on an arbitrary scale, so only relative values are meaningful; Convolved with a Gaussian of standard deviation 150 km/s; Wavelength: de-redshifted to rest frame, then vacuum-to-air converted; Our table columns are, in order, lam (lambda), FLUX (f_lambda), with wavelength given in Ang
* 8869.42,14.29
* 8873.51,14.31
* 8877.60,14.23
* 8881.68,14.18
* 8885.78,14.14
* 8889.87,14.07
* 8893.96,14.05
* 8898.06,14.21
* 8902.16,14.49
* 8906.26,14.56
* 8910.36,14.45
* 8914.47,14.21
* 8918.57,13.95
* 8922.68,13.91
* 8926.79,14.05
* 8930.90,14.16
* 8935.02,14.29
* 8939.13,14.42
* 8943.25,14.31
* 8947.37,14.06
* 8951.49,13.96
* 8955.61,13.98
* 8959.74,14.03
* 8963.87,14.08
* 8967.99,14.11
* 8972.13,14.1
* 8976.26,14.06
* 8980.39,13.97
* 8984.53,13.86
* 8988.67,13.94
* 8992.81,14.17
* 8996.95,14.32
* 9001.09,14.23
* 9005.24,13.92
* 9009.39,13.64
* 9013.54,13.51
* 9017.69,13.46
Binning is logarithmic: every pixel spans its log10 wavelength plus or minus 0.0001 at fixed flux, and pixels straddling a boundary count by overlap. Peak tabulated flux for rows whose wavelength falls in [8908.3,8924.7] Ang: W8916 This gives 14.45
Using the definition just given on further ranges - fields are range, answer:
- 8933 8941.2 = 14.42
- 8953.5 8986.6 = 14.11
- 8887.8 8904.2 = 14.49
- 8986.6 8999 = 14.32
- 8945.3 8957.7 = 14.06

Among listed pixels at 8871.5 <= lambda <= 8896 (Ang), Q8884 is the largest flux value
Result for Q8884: 14.31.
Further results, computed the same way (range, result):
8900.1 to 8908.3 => 14.56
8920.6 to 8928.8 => 14.05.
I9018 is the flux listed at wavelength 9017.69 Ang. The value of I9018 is 13.46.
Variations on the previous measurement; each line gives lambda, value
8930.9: 14.16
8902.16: 14.49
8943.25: 14.31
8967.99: 14.11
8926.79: 14.05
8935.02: 14.29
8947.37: 14.06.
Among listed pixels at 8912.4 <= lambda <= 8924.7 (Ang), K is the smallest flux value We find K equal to 13.91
